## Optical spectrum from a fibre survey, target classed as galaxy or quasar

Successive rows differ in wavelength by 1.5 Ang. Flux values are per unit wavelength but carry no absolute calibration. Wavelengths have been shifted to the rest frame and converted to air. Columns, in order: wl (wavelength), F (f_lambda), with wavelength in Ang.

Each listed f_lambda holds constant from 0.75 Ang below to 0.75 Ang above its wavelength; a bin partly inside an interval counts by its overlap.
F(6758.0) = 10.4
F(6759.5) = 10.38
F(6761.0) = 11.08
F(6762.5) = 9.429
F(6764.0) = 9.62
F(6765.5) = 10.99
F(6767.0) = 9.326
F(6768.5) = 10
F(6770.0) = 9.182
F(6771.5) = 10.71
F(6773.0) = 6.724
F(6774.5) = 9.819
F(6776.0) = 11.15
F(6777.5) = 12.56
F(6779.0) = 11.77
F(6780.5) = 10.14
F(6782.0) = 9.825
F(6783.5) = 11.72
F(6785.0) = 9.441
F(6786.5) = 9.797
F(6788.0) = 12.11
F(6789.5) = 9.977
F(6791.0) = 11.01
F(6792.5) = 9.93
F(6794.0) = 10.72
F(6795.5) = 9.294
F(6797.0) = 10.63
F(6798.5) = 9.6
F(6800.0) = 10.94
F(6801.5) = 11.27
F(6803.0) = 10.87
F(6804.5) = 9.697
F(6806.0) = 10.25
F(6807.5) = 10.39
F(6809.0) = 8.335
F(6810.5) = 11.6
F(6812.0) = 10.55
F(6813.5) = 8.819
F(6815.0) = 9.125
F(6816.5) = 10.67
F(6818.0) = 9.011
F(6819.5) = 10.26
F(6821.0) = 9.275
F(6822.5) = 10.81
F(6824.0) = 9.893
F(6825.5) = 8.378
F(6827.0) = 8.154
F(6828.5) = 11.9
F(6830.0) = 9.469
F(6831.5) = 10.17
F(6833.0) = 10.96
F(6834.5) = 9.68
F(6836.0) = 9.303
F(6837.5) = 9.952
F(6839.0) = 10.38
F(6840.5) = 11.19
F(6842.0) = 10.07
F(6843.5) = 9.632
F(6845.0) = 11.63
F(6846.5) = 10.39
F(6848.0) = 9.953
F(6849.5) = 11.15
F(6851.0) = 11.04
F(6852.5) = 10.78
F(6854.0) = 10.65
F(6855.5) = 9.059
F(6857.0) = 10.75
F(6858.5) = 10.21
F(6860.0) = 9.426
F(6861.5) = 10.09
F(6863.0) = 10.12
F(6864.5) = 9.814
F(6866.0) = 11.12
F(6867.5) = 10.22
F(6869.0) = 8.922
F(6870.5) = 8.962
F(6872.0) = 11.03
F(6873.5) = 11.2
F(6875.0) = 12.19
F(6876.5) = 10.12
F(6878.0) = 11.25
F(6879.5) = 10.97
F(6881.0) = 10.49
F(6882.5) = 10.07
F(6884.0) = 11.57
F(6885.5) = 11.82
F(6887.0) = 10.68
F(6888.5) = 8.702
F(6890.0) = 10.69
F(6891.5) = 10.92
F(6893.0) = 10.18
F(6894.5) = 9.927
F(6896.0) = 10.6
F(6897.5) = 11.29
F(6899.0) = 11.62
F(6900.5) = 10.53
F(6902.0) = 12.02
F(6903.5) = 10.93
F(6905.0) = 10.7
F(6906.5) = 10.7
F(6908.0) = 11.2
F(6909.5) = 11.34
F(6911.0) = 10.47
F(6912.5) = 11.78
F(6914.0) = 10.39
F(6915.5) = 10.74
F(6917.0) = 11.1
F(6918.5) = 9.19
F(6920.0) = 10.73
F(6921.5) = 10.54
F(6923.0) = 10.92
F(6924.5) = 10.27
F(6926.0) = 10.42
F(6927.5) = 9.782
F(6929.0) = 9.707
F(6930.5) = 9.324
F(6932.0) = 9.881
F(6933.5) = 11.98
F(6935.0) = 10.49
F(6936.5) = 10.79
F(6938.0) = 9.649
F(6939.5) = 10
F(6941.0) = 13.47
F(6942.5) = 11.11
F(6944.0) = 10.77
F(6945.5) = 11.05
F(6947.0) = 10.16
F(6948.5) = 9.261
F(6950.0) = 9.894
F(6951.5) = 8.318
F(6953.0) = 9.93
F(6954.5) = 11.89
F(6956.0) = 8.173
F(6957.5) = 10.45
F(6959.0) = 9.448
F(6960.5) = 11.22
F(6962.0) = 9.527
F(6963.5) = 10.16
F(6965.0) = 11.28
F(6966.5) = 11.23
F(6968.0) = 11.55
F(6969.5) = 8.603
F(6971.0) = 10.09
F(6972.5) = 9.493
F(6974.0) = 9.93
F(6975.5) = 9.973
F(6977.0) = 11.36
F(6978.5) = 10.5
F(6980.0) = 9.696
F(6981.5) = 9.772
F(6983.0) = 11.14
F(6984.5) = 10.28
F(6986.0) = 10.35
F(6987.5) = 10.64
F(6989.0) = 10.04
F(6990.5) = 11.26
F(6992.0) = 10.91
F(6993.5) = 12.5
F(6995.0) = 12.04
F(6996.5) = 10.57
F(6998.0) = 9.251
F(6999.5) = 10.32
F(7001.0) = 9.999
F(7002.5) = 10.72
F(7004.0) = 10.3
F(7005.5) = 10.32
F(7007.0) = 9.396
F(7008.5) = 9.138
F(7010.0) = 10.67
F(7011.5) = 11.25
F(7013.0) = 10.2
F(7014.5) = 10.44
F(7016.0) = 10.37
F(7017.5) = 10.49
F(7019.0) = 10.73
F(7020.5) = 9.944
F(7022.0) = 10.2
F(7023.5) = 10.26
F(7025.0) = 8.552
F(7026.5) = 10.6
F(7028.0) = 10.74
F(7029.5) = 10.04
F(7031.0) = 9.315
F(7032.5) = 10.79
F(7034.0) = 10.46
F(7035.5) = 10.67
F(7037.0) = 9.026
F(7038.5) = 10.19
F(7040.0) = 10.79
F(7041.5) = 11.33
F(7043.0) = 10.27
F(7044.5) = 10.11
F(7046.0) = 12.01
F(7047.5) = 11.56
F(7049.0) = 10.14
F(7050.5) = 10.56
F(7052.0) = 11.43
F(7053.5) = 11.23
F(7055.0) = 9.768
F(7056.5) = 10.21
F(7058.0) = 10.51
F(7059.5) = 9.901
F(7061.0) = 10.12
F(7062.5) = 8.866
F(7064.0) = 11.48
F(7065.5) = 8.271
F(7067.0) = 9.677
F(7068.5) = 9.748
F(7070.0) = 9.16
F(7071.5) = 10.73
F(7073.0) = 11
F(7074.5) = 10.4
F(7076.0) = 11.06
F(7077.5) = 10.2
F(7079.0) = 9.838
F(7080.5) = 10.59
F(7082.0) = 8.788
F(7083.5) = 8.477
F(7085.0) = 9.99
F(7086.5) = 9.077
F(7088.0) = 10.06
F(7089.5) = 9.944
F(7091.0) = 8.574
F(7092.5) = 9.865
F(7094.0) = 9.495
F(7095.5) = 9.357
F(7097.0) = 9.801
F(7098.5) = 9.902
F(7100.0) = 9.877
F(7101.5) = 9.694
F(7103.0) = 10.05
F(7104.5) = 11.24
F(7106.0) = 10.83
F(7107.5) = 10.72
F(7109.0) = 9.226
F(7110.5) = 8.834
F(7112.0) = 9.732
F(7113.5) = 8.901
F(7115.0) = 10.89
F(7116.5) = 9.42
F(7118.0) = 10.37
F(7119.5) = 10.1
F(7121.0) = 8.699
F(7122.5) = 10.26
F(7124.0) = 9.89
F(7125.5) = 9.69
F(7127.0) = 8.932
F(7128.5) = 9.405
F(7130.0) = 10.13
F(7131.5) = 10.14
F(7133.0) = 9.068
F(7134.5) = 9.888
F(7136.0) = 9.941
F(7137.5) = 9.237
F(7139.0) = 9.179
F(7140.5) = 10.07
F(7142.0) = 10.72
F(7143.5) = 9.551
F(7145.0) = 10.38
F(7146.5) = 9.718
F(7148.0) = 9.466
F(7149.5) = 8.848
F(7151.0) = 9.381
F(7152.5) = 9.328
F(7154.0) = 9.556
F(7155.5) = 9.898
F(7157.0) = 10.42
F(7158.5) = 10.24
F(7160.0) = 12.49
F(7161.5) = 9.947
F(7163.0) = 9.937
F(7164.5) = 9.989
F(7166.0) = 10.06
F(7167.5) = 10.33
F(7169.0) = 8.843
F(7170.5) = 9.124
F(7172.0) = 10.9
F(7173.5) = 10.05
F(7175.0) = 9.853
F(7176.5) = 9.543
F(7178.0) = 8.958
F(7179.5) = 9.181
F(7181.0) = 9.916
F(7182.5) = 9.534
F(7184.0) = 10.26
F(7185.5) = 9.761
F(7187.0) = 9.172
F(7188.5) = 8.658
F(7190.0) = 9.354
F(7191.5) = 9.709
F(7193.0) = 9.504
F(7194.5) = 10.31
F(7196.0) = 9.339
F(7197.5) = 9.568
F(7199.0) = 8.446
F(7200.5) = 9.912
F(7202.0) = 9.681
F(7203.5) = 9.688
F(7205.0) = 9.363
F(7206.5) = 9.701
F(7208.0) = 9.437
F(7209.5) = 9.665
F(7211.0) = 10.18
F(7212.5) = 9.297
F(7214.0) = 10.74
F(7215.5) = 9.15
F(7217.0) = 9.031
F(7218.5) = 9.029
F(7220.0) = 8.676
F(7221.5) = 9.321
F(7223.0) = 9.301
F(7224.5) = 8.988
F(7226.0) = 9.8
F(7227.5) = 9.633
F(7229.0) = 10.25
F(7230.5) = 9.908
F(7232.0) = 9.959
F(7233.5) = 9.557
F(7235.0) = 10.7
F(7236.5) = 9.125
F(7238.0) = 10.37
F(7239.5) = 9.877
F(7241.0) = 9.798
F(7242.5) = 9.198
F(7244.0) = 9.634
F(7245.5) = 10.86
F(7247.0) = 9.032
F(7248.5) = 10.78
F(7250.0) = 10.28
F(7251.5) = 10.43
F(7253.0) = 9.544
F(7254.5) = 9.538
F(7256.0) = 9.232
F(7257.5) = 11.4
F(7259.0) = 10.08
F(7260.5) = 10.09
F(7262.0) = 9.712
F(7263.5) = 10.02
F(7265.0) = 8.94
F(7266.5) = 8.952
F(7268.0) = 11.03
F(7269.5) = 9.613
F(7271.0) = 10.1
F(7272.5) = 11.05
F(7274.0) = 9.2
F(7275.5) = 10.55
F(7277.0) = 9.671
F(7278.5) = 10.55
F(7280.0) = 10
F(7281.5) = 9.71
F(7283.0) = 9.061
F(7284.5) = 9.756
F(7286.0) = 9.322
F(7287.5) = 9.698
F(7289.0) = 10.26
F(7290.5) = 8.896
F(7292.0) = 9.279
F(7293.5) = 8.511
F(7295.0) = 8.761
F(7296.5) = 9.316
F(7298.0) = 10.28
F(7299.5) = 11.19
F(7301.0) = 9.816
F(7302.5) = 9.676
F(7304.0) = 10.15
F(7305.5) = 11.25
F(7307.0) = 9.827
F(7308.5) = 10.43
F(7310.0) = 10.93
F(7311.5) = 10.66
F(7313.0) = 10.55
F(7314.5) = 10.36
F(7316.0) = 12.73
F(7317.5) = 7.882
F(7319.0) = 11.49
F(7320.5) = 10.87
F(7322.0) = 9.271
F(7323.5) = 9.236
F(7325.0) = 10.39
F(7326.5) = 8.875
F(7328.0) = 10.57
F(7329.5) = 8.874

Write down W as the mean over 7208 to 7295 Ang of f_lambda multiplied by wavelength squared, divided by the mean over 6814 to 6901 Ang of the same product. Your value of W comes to 1.06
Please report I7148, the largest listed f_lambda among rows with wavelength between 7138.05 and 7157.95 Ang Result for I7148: 10.72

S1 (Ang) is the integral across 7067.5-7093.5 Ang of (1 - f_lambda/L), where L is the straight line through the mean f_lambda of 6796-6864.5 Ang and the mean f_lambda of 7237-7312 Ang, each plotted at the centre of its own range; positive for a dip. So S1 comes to 0.4 Ang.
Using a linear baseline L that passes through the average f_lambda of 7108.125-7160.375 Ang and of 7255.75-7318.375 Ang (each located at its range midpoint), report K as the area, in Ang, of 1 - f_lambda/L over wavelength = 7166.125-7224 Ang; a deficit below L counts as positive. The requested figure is 1.8 Ang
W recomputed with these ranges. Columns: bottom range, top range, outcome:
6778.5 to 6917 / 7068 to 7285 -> 1.03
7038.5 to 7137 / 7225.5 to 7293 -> 1.04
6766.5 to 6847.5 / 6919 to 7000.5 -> 1.07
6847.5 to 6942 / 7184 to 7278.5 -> 1.01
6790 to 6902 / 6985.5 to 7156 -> 1.04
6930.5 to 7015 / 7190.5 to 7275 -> 1.01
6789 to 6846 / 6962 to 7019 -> 1.09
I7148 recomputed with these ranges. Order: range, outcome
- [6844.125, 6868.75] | 11.63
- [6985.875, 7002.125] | 12.5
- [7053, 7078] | 11.48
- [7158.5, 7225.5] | 12.49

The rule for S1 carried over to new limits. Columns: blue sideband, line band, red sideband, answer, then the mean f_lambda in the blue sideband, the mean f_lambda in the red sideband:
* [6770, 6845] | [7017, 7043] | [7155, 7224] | -0.9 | 10.2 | 9.68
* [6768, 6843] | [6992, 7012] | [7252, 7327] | -0.9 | 10.1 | 9.96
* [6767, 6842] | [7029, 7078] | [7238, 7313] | -1.5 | 10.1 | 9.93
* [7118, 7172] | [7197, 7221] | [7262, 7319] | 1.0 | 9.82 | 9.96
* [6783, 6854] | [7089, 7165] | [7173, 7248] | -0.7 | 10.2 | 9.6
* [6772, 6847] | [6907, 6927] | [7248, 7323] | -1.1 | 10.2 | 10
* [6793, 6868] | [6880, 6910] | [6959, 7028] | -1.6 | 10.2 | 10.4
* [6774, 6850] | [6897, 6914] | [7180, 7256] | -1.7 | 10.3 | 9.65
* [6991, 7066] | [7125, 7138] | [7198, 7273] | 0.6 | 10.4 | 9.76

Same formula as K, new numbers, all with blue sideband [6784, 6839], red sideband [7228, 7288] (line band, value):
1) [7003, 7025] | -0.5 Ang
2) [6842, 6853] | -0.6 Ang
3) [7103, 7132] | 0.3 Ang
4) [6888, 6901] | -0.6 Ang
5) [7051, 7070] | -0.2 Ang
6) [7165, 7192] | 0.9 Ang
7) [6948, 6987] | -0.5 Ang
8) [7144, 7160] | 0.2 Ang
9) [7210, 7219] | 0.3 Ang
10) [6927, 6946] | -1.1 Ang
